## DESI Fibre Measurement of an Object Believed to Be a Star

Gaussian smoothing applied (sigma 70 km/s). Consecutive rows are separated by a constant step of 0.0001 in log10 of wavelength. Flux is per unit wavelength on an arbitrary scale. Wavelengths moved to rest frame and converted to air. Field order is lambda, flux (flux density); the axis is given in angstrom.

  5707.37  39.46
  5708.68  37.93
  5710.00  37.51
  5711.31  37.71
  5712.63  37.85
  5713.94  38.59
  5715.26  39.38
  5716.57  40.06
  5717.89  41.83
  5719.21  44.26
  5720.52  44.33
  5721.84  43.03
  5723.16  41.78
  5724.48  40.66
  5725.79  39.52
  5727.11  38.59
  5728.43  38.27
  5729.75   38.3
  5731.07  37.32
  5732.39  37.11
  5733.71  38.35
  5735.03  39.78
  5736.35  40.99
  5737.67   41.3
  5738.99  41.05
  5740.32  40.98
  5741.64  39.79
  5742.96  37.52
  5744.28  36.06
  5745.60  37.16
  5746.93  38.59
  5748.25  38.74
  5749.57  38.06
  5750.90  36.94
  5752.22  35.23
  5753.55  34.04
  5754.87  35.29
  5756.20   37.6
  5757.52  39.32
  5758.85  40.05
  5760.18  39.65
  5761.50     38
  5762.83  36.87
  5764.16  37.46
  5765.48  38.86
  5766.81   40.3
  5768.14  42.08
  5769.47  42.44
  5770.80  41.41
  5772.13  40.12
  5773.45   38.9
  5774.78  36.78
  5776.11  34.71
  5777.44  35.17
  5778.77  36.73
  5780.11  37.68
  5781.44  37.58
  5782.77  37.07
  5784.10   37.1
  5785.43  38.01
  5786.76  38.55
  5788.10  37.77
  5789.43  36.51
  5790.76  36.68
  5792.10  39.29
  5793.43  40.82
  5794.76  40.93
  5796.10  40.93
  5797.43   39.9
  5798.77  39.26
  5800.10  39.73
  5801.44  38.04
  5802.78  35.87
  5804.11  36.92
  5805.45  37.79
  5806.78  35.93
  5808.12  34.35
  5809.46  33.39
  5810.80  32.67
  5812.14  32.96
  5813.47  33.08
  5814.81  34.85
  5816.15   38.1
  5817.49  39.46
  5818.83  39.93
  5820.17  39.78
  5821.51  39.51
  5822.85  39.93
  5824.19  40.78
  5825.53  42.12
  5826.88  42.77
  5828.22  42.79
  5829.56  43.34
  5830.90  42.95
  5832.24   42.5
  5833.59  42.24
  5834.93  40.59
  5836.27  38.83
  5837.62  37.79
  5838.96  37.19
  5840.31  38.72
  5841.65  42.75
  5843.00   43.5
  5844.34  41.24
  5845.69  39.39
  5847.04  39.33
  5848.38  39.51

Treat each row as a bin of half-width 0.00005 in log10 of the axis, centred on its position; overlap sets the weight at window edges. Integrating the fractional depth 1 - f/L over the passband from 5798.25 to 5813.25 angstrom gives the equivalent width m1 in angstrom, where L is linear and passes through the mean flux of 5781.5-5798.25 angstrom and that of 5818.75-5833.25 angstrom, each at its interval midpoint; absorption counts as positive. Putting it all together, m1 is 1.5 angstrom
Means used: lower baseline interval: 38.6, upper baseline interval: 41.6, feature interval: 36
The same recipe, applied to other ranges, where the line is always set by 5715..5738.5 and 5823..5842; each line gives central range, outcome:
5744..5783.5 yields 2.5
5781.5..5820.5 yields 3.2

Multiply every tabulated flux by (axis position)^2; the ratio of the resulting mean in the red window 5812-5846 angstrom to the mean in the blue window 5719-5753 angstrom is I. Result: 1.1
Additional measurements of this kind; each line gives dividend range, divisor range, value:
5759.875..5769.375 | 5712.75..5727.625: 0.97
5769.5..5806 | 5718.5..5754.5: 0.99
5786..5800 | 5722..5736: 1.02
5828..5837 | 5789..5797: 1.08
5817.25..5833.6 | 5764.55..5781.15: 1.09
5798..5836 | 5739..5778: 1.03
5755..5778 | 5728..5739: 1.00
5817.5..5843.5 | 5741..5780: 1.10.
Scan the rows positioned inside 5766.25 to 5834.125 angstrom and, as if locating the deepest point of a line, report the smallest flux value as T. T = 32.67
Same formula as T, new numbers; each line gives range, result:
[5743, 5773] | 34.04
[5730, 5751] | 36.06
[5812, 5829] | 32.96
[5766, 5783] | 34.71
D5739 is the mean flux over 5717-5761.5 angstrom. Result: 39.1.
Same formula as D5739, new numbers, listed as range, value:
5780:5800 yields 38.6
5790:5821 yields 37.4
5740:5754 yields 37.5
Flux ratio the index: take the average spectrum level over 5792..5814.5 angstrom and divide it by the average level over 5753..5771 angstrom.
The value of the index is 0.96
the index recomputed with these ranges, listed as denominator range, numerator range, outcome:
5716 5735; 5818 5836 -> 1.03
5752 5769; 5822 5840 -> 1.07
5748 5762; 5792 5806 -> 1.04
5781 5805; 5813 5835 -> 1.05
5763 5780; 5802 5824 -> 0.95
